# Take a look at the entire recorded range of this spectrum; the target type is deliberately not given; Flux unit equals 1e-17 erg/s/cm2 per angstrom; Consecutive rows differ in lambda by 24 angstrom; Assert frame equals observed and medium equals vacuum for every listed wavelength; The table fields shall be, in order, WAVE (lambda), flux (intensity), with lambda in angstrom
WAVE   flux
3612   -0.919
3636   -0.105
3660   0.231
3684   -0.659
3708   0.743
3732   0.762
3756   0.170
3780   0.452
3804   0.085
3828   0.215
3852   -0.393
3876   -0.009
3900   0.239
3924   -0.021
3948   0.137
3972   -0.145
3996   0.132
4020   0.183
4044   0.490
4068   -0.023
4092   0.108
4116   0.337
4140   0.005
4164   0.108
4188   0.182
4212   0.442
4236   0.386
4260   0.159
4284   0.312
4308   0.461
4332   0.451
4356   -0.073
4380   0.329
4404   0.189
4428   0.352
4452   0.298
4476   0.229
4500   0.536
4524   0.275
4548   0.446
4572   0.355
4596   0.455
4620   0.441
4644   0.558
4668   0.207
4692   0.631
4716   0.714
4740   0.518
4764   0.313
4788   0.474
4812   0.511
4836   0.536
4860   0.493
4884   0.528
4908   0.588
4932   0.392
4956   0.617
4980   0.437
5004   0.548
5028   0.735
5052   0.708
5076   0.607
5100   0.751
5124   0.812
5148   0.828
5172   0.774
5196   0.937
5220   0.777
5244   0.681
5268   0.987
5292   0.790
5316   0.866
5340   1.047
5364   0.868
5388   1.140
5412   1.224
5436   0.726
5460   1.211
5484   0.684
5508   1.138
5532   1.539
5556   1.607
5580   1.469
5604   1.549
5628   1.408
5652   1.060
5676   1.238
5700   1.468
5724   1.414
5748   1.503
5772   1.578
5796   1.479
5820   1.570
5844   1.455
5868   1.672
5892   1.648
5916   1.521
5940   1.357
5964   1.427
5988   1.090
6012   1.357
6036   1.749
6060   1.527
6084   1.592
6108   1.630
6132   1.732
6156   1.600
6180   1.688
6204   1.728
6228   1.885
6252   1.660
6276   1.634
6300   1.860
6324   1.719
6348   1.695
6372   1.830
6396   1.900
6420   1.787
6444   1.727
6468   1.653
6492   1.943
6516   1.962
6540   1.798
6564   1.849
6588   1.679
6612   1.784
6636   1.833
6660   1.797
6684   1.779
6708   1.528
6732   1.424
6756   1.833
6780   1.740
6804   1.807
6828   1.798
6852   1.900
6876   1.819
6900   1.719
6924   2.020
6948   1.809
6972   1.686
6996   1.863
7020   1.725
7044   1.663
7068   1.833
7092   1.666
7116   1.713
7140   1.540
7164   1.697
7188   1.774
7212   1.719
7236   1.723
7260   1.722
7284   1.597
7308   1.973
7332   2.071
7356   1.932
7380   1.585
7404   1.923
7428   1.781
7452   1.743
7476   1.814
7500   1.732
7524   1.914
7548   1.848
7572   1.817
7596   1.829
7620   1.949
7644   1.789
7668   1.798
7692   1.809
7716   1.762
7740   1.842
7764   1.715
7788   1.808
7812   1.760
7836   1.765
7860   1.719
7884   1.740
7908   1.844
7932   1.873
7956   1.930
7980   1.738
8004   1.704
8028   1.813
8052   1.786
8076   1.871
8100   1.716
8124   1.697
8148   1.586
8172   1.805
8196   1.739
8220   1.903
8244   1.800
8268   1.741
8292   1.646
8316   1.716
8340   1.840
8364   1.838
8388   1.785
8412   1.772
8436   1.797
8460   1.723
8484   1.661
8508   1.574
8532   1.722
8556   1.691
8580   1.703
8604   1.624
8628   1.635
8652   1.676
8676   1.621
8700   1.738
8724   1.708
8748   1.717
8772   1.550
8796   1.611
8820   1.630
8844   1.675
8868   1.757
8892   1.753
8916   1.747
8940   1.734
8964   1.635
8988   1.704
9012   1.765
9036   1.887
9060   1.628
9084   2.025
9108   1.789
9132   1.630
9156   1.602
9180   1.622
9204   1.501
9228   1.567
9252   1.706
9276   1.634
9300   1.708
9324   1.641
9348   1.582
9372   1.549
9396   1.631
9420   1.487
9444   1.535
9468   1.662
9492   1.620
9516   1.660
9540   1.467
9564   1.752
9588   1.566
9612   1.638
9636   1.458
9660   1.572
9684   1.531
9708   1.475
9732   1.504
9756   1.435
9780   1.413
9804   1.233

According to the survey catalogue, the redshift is 0.381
